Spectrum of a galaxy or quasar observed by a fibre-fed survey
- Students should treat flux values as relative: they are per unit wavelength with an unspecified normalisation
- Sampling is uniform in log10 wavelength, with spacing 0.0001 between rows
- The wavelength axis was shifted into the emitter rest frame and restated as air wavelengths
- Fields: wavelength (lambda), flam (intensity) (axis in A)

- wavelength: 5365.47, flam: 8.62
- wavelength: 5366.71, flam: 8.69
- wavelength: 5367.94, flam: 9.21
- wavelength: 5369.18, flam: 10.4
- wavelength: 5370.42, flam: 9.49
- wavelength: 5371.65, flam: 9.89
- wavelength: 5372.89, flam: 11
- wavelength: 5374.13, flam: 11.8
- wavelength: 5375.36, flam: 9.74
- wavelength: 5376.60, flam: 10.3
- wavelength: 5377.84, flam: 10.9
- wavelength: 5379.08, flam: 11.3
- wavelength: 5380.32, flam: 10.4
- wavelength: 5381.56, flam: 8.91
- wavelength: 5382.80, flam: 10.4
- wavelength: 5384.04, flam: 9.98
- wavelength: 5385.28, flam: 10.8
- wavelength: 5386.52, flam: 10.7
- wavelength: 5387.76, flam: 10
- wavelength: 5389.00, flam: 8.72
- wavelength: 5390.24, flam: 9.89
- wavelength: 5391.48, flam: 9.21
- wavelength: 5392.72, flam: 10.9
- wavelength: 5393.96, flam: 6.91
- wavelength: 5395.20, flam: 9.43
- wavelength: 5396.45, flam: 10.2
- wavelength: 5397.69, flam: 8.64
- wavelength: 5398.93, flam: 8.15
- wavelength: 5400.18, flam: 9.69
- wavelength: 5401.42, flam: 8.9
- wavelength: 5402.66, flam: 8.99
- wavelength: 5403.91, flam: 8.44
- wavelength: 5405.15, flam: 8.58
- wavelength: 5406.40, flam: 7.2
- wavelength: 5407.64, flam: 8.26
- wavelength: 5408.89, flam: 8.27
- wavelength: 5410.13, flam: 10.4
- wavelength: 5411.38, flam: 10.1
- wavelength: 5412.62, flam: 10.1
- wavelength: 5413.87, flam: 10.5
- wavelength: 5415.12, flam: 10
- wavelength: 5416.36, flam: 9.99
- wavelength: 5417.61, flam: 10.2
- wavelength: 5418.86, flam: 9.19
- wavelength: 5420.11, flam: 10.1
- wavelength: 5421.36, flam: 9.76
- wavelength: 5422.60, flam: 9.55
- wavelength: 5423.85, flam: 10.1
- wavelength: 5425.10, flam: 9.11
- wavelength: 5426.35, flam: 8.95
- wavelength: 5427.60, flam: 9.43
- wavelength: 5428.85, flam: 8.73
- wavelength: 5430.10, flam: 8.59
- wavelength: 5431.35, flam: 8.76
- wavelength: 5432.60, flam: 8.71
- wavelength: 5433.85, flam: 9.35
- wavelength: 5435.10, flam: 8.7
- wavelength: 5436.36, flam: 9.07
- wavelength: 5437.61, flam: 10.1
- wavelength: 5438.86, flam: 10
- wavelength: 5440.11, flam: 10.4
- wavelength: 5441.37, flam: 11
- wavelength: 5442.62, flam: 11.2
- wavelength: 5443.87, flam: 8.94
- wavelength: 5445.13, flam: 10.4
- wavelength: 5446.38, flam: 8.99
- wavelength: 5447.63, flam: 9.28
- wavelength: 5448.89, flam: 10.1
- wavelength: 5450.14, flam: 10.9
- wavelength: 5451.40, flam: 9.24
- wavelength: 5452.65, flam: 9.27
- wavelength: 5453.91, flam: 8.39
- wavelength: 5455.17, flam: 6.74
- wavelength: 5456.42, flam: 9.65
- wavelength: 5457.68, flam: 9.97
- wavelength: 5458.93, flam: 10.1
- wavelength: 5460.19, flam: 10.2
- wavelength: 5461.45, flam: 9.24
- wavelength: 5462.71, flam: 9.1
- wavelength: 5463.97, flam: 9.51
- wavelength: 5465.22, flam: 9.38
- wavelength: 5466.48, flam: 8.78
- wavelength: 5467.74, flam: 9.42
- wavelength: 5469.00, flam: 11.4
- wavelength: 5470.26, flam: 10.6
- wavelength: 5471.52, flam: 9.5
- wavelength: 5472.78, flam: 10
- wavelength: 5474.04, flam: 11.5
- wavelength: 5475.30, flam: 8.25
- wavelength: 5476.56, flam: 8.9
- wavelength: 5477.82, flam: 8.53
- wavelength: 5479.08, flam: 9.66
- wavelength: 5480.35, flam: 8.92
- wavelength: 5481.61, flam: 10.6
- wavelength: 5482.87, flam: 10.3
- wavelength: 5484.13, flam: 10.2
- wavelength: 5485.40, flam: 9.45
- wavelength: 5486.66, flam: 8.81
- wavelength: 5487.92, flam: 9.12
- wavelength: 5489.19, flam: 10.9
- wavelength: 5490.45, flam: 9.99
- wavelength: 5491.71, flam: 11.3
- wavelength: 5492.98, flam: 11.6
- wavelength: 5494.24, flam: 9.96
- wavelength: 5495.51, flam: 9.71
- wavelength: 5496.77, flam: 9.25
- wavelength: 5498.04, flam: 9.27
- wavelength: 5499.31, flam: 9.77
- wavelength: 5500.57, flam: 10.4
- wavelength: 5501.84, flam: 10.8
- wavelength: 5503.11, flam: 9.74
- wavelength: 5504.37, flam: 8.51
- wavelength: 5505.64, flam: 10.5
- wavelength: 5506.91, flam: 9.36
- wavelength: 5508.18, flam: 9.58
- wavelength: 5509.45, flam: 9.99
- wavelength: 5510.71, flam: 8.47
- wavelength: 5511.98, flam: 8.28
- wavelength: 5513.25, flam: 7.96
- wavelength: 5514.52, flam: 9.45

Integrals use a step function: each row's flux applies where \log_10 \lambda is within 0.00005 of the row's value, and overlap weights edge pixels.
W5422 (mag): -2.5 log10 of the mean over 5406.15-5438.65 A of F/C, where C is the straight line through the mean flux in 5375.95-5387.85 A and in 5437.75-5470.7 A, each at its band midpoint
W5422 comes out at 0.07 mag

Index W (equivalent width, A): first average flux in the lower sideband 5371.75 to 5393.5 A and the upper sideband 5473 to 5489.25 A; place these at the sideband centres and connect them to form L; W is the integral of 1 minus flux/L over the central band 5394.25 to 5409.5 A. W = 2.2 A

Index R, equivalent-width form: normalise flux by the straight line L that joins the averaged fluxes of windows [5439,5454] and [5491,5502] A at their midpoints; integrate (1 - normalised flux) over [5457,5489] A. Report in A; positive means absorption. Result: 1.2 A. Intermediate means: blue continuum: 9.9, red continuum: 10.2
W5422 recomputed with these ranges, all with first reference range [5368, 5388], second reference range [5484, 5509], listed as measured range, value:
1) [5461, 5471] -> 0.037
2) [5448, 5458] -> 0.091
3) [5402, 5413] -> 0.151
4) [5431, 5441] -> 0.077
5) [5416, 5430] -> 0.074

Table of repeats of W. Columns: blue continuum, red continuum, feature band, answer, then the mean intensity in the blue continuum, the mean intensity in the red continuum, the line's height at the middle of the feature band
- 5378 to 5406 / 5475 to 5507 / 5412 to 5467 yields 0.56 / 9.51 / 9.78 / 9.64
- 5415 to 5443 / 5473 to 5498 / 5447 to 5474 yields 0.33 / 9.59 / 9.83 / 9.72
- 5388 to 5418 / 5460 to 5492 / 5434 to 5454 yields -0.55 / 9.24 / 9.73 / 9.52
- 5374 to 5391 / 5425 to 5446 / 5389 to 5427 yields 2.14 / 10.2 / 9.5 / 9.87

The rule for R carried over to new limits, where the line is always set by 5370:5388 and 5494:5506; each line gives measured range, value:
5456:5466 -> 0.3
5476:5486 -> 0.3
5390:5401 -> 1.2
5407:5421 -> 0.7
